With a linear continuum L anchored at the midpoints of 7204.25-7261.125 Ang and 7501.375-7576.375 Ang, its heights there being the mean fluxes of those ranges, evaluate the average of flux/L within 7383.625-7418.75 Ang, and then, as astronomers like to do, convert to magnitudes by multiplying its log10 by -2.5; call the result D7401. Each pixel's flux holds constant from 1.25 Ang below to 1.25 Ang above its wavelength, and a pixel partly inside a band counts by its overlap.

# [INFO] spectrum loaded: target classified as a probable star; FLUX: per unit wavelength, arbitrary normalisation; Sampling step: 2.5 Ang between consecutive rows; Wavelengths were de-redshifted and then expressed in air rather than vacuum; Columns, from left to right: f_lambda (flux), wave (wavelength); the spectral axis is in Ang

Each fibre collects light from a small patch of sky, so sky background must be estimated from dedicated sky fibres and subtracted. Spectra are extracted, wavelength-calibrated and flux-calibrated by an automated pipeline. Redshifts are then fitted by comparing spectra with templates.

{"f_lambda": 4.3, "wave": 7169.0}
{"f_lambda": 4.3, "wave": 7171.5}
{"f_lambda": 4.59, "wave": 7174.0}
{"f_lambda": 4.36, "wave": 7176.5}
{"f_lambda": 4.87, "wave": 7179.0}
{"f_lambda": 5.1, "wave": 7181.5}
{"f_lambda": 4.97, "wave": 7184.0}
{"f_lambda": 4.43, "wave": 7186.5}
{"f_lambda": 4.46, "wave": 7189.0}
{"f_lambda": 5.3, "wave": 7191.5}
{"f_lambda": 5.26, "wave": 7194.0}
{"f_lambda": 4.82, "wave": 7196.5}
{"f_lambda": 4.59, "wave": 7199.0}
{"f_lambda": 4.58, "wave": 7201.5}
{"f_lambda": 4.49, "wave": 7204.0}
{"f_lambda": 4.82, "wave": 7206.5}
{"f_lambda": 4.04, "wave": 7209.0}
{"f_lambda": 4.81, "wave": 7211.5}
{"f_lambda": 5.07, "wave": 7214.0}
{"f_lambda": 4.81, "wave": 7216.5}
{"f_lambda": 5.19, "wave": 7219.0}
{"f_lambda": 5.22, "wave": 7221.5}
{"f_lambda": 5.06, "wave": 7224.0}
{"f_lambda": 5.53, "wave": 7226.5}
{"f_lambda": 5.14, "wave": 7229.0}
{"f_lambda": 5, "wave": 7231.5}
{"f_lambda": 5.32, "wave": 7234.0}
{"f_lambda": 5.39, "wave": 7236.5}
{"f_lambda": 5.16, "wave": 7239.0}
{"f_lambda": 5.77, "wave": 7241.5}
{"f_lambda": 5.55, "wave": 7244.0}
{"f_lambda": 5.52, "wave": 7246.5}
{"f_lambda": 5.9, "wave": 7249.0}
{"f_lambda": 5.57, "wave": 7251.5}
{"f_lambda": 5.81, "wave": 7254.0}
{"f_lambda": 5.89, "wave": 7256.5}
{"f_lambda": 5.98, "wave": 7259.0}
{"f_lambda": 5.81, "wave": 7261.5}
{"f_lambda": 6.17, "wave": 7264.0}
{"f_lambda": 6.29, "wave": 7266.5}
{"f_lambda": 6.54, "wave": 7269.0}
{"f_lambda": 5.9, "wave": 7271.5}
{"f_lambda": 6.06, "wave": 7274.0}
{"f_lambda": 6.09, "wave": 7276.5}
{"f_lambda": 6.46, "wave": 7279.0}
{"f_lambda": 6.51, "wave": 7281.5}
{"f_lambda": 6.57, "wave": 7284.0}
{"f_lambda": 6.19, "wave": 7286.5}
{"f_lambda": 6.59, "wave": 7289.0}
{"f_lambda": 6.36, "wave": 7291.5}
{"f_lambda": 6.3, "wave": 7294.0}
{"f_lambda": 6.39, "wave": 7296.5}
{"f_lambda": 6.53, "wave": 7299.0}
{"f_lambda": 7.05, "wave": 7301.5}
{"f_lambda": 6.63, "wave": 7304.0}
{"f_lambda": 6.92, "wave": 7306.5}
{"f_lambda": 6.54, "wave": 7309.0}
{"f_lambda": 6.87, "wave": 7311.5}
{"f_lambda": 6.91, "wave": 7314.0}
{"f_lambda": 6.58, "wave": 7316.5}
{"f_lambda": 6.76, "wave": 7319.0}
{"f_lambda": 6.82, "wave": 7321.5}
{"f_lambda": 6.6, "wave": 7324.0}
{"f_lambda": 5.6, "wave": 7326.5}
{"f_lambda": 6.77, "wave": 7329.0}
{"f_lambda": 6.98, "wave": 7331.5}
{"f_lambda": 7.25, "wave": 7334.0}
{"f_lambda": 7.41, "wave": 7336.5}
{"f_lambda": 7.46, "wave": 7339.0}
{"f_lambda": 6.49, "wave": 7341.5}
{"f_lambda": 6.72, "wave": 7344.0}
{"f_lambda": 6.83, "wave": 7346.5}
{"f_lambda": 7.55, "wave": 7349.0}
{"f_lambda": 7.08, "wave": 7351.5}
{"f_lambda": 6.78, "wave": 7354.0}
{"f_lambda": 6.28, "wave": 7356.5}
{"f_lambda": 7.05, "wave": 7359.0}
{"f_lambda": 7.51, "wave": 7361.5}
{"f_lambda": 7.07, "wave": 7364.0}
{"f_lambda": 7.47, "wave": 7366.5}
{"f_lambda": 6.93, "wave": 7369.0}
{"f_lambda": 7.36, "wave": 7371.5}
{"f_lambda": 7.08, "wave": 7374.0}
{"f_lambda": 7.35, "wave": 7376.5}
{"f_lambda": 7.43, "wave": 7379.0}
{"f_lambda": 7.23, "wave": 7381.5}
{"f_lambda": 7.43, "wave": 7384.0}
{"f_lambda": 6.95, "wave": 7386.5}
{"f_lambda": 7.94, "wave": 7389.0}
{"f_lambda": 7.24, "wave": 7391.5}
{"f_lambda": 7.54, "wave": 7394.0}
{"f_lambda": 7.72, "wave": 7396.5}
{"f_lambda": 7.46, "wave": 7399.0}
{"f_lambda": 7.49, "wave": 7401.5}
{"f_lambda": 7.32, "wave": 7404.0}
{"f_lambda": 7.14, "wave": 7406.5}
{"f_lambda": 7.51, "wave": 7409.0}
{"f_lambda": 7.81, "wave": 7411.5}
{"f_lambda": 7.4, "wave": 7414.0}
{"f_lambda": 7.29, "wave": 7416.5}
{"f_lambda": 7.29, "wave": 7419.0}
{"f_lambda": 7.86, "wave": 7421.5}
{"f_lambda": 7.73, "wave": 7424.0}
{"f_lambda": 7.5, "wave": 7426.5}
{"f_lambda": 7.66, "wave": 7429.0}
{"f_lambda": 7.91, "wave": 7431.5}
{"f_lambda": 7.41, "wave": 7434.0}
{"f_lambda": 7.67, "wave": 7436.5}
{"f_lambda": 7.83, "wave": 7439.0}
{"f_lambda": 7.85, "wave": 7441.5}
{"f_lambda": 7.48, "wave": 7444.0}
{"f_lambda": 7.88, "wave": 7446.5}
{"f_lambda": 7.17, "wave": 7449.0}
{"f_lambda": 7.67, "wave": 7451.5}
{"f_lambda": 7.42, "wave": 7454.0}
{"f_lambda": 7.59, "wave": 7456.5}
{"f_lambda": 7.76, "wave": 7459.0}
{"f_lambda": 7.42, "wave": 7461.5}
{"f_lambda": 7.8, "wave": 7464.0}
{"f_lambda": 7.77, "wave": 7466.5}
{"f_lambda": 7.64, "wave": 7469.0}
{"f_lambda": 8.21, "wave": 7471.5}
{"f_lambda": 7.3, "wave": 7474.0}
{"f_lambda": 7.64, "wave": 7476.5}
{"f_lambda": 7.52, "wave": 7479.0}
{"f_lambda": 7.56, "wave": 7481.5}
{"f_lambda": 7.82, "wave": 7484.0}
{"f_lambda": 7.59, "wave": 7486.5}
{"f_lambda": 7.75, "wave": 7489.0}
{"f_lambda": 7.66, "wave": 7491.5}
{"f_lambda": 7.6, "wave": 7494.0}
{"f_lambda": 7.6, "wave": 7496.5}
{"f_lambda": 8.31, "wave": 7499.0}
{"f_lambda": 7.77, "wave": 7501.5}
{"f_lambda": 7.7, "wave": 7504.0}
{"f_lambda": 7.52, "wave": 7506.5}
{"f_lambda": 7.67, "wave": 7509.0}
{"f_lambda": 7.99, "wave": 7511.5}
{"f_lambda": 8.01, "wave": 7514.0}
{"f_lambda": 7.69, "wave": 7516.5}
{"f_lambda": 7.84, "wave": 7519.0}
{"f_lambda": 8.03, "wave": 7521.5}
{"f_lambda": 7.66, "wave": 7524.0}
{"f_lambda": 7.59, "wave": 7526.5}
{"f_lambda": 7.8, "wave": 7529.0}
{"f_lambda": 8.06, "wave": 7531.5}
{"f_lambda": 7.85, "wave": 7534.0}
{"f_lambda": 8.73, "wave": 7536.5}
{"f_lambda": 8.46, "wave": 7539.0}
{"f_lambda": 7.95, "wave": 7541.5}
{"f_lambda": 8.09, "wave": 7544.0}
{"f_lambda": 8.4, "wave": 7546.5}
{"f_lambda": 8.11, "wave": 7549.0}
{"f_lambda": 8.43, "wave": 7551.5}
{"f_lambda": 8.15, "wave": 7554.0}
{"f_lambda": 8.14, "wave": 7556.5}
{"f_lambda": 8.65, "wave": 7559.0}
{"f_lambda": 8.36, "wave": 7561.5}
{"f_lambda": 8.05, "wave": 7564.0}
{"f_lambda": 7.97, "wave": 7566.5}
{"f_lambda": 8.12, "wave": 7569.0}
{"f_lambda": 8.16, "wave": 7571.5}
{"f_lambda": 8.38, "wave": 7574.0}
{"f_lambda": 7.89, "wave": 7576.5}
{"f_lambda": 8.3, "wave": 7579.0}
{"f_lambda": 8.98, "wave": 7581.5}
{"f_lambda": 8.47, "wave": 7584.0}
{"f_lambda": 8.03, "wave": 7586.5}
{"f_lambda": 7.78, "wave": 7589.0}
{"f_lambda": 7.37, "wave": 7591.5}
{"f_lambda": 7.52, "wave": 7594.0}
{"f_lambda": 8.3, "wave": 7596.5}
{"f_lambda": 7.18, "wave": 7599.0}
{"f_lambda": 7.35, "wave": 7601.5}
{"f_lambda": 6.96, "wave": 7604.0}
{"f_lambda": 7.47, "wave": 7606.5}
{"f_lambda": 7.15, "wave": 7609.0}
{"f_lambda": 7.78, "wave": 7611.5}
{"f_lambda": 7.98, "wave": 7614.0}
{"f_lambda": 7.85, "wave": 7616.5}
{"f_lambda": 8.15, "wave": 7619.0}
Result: -0.10 mag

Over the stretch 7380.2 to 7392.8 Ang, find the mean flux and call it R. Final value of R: 7.36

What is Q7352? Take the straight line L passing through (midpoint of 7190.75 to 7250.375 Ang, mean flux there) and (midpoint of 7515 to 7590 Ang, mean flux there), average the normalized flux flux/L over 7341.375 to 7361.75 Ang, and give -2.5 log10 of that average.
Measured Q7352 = -0.10 mag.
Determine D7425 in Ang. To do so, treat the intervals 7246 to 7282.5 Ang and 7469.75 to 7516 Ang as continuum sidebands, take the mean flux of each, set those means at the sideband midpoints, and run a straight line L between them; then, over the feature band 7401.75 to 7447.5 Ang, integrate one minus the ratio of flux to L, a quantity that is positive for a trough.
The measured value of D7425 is -2.2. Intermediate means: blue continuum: 6.04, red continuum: 7.73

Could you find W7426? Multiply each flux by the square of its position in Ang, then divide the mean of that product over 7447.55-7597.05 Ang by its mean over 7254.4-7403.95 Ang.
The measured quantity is 1.22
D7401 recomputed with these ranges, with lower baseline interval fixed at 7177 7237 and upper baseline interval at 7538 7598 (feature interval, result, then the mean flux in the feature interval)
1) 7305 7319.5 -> -0.155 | 6.76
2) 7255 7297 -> -0.129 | 6.24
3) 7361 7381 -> -0.139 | 7.26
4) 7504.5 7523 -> -0.019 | 7.81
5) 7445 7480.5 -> -0.060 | 7.63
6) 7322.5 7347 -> -0.126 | 6.81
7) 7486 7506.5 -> -0.032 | 7.74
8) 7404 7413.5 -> -0.111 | 7.46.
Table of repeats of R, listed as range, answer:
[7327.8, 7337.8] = 7.11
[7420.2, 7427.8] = 7.69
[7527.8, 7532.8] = 7.93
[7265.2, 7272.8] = 6.24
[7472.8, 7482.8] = 7.51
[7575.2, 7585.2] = 8.41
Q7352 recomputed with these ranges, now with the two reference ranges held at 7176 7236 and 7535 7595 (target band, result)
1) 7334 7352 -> -0.154 mag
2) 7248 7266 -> -0.102 mag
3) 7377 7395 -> -0.131 mag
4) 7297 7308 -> -0.168 mag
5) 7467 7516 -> -0.031 mag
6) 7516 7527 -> 0.002 mag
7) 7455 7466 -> -0.061 mag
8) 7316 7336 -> -0.120 mag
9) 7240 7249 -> -0.078 mag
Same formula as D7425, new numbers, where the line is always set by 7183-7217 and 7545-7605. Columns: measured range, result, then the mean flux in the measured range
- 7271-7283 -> -1.8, 6.23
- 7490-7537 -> -2.0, 7.83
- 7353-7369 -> -2.2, 7.02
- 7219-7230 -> -0.6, 5.23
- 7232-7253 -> -1.6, 5.51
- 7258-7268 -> -1.5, 6.08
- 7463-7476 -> -1.1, 7.74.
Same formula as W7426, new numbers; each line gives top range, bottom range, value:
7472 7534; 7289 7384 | 1.17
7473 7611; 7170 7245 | 1.75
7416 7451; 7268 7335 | 1.21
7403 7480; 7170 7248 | 1.63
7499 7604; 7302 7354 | 1.24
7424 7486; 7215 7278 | 1.44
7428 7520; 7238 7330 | 1.29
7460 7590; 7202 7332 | 1.44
